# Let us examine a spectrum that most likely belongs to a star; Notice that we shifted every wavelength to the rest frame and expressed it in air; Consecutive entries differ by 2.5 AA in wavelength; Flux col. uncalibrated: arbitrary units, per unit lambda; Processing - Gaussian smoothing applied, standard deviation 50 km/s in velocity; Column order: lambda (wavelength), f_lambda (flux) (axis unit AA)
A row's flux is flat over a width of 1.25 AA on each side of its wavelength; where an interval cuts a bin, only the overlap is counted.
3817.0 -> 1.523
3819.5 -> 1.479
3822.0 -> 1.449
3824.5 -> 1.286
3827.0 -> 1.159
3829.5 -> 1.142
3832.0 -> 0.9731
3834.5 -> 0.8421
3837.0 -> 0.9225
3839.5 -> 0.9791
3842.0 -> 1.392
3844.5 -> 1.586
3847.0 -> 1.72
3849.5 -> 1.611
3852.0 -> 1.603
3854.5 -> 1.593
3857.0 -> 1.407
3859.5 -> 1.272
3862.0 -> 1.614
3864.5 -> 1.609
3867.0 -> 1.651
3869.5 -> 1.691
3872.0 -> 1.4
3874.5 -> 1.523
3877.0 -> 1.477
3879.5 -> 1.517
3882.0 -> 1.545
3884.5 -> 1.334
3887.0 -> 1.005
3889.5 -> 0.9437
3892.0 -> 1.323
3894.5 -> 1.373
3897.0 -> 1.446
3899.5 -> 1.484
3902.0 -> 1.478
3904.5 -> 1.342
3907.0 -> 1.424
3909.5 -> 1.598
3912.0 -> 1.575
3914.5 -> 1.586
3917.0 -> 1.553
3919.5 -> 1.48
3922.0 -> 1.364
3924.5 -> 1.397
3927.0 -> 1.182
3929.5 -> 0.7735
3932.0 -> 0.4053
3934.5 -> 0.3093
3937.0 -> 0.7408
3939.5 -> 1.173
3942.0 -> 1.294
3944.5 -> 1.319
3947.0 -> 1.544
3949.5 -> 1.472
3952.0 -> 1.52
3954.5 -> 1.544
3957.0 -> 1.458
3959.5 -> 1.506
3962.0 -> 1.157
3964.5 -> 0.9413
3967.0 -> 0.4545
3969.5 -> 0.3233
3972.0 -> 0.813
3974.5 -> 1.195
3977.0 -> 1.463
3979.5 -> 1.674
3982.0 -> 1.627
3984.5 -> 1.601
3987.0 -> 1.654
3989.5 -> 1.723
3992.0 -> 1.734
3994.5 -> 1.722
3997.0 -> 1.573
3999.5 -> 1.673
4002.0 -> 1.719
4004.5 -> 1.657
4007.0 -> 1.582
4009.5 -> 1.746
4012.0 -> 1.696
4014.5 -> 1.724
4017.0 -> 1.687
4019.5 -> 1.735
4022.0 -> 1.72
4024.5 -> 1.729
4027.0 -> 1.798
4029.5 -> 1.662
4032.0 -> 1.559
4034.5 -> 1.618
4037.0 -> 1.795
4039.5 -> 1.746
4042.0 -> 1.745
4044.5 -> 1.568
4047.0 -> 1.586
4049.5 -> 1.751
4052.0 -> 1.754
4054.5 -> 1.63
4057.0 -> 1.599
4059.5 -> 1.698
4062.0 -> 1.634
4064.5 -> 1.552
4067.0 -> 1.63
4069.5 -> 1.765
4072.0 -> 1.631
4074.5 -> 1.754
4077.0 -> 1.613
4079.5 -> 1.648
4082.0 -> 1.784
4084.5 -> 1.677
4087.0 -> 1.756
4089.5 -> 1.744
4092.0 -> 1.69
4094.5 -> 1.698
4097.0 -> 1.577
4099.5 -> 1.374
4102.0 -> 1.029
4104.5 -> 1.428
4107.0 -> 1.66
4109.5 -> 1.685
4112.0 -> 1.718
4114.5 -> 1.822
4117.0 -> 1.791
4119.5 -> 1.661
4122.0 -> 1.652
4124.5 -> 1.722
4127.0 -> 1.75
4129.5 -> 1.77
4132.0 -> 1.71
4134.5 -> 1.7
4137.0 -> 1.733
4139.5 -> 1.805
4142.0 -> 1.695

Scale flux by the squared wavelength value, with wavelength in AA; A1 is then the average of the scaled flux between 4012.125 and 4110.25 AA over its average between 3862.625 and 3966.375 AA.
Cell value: 1.3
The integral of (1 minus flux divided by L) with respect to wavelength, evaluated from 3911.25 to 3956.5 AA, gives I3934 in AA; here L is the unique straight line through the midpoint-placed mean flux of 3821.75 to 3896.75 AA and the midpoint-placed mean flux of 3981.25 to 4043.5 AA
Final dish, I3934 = 8.5 AA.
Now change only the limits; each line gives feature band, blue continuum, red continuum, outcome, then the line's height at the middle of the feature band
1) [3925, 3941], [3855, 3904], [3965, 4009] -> 7.0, 1.42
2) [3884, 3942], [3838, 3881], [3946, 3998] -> 8.5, 1.44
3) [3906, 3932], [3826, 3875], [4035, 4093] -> 2.3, 1.48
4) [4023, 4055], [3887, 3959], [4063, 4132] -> -3.3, 1.53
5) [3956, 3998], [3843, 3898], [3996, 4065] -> 7.3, 1.61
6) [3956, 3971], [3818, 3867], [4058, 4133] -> 5.4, 1.5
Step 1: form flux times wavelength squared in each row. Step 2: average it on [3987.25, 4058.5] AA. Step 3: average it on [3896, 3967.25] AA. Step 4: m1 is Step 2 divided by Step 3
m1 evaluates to 1.39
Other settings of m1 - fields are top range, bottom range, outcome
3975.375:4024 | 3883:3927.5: 1.26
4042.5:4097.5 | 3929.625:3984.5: 1.55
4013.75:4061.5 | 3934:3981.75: 1.49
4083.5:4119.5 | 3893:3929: 1.24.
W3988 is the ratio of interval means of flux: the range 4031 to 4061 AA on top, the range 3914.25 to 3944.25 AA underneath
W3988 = 1.53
